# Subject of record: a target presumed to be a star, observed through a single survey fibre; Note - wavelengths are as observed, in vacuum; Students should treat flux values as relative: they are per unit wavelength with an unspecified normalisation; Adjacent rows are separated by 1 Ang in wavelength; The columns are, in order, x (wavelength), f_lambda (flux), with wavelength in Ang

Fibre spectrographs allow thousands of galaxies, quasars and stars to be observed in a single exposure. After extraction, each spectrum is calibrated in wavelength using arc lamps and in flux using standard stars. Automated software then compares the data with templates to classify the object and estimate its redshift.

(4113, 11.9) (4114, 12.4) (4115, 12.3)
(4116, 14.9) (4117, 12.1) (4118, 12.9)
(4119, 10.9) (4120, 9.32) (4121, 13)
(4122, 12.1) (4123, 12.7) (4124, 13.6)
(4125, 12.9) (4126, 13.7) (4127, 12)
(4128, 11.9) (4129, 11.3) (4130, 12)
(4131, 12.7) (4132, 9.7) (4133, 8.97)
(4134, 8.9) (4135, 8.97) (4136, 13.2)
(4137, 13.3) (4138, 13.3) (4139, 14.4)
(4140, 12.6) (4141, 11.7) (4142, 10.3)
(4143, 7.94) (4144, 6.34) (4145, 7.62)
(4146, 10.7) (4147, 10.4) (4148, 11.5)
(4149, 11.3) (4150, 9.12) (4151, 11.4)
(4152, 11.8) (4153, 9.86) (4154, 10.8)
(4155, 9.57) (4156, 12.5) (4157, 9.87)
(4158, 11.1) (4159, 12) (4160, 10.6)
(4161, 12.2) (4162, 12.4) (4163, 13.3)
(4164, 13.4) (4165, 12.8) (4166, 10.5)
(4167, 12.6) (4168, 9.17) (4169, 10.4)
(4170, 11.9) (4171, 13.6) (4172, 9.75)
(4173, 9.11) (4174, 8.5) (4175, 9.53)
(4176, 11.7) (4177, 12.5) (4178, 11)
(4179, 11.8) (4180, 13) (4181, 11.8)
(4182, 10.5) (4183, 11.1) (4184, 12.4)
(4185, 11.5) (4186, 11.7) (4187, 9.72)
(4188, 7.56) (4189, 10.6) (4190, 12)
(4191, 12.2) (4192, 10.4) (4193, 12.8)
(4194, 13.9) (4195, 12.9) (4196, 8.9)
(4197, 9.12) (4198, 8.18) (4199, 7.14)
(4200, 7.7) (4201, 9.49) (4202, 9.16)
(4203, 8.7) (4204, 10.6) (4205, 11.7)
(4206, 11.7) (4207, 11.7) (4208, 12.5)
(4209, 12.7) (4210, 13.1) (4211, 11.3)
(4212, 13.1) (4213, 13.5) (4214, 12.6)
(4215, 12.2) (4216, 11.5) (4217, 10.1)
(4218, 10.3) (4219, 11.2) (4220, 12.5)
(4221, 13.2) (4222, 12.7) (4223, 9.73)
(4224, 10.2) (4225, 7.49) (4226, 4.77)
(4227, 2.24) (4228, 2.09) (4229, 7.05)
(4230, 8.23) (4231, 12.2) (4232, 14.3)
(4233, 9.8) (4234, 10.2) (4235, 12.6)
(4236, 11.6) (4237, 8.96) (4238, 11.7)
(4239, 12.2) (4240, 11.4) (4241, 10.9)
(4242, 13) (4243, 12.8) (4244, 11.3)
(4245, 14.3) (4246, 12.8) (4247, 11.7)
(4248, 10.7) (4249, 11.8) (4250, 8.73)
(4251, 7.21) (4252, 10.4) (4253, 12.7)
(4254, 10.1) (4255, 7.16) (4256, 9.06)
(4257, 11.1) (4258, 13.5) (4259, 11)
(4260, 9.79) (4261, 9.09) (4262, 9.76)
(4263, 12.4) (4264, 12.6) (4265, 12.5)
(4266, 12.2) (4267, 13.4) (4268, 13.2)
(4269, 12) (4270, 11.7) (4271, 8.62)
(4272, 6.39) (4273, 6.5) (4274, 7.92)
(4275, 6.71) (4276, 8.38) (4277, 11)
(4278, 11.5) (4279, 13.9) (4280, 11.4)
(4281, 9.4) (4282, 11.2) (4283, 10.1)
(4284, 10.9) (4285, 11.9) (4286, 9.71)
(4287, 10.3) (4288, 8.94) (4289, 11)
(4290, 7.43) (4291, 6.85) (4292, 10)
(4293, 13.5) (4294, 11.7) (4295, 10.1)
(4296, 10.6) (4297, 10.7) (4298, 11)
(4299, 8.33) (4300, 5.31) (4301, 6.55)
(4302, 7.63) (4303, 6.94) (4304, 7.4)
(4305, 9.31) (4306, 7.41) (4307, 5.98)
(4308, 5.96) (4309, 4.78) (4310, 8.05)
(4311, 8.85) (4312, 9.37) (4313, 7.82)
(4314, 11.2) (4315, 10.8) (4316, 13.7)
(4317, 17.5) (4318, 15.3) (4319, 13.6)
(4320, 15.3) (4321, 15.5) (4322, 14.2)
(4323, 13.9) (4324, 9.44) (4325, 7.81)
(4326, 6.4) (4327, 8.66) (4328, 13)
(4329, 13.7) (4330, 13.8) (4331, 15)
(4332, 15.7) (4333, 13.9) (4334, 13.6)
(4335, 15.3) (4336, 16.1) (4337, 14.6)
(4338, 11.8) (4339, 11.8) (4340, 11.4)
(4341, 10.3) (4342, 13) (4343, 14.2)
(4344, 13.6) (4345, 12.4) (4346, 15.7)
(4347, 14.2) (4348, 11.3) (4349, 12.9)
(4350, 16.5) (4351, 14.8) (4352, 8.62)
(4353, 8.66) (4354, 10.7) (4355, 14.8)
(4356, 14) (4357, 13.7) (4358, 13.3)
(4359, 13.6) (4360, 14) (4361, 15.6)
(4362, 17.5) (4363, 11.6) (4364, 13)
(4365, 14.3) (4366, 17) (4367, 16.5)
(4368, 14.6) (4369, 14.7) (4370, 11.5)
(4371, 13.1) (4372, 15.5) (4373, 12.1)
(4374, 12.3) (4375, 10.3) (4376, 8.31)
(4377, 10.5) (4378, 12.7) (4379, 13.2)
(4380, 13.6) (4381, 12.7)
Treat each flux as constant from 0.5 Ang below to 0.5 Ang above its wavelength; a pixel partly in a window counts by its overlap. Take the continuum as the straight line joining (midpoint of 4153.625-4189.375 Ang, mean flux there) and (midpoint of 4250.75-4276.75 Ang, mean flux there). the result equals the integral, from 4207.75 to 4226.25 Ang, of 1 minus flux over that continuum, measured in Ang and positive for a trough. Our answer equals -1.1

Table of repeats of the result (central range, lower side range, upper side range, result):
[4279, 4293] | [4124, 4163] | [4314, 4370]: 2.8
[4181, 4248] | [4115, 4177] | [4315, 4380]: 6.7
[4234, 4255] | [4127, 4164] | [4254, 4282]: -1.3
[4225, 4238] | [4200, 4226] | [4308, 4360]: 3.0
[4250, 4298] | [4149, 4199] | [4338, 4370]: 7.8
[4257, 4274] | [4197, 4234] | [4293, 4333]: -0.8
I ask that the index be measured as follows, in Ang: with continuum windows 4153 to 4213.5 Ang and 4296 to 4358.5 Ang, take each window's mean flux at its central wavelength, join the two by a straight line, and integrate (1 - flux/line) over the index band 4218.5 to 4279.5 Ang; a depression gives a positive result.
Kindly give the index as 4.8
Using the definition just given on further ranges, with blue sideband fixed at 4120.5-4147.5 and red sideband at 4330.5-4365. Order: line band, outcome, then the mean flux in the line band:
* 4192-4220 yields 2.4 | 11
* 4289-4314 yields 8.6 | 8.51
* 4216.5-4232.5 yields 3.9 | 9.27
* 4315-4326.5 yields 0.3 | 12.9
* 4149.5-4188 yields 1.7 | 11.2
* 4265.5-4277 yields 2.6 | 9.78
